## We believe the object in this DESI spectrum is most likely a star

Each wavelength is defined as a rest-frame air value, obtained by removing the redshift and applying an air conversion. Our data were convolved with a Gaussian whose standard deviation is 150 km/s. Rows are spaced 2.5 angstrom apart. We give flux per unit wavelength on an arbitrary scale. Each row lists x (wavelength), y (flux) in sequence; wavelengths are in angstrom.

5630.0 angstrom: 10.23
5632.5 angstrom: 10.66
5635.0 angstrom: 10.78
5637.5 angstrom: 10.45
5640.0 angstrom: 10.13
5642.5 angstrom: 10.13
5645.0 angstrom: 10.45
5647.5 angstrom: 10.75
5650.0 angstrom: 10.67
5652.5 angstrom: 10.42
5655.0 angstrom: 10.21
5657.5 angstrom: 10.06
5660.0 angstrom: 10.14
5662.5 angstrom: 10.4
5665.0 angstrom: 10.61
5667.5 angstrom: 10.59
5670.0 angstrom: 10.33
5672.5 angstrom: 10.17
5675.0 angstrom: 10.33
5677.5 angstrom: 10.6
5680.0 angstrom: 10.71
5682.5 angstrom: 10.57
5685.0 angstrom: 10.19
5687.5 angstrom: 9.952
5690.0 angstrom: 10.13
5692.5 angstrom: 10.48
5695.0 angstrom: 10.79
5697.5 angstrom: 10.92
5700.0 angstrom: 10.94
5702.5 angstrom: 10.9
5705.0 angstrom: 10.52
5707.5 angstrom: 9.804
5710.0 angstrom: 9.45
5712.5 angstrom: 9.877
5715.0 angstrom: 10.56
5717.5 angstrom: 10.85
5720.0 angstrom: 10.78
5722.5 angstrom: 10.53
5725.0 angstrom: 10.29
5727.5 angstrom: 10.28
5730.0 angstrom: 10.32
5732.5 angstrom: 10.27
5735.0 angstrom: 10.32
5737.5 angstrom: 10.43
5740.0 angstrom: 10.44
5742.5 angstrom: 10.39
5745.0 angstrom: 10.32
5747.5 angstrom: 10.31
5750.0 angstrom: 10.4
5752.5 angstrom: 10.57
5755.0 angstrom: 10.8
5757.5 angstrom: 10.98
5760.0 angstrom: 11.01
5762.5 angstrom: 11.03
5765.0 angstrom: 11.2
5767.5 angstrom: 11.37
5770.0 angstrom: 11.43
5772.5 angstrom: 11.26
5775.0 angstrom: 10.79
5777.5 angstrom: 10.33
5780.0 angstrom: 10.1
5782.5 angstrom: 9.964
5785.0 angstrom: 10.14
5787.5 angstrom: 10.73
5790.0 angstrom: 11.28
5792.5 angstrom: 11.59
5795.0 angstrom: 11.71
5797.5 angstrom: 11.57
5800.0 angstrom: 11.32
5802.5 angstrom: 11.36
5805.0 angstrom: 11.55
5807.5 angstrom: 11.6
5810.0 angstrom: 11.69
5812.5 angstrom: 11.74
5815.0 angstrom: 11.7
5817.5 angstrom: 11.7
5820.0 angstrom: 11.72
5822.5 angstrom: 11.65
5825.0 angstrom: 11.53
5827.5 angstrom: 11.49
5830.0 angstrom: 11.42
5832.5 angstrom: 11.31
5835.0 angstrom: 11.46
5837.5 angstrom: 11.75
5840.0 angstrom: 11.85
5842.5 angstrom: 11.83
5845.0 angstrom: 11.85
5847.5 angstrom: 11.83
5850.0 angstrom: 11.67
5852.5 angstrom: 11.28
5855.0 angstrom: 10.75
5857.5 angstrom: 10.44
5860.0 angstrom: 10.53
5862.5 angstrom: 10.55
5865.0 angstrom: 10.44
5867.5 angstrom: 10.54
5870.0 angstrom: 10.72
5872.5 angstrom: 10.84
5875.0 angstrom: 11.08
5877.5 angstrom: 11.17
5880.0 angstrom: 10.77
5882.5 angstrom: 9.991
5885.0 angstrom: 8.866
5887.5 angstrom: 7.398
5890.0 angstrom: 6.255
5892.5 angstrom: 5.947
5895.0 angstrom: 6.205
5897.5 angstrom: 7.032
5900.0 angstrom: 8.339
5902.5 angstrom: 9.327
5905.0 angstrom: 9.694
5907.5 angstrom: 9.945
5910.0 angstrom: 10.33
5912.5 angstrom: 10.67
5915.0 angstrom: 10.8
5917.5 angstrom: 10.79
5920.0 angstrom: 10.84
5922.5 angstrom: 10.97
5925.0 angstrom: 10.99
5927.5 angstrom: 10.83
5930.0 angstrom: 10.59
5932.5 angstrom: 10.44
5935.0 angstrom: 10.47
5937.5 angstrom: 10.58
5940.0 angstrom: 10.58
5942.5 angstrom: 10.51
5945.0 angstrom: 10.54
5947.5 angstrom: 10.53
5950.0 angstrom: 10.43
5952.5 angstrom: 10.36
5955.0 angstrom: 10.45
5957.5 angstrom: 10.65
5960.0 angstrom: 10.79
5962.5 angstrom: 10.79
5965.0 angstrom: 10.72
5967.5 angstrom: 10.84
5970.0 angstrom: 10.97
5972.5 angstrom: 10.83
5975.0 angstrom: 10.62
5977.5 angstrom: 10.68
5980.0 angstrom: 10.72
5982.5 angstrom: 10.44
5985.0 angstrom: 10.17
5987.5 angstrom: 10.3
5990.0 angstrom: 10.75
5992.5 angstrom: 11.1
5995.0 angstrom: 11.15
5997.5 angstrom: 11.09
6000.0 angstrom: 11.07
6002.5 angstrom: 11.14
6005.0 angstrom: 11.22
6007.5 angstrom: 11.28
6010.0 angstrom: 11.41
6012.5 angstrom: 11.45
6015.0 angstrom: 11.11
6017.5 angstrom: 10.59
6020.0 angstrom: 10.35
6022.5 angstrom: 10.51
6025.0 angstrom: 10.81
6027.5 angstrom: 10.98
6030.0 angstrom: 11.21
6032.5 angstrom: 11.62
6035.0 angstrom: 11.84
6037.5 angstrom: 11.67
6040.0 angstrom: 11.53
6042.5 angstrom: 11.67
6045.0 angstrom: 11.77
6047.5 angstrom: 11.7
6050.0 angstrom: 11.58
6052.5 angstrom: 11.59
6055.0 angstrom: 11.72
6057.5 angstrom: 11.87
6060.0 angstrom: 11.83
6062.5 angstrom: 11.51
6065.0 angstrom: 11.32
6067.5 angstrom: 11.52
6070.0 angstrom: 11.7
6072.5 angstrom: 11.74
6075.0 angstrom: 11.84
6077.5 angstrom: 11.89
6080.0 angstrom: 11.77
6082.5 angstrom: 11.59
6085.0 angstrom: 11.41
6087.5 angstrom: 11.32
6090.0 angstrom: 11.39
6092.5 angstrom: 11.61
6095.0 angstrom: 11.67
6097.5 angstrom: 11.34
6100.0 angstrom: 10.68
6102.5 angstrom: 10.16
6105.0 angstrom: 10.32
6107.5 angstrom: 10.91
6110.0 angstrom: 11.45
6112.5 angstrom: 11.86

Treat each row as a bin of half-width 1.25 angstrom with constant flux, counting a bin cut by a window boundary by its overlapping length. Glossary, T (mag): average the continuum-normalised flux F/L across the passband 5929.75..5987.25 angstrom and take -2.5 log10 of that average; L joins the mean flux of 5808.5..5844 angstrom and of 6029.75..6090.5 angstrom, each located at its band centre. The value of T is 0.102 mag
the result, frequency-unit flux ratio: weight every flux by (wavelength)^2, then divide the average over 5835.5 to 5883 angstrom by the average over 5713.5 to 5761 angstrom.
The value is 1.1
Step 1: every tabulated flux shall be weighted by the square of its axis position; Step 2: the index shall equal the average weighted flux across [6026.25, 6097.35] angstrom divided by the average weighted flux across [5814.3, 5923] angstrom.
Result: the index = 1.19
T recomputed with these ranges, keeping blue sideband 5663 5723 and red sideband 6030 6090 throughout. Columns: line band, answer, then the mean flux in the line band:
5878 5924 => 0.210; 9.16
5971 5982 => 0.065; 10.7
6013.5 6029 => 0.075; 10.7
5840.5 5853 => -0.075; 11.7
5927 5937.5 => 0.065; 10.6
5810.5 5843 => -0.072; 11.6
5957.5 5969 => 0.054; 10.8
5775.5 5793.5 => 0.016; 10.6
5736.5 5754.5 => 0.019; 10.4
